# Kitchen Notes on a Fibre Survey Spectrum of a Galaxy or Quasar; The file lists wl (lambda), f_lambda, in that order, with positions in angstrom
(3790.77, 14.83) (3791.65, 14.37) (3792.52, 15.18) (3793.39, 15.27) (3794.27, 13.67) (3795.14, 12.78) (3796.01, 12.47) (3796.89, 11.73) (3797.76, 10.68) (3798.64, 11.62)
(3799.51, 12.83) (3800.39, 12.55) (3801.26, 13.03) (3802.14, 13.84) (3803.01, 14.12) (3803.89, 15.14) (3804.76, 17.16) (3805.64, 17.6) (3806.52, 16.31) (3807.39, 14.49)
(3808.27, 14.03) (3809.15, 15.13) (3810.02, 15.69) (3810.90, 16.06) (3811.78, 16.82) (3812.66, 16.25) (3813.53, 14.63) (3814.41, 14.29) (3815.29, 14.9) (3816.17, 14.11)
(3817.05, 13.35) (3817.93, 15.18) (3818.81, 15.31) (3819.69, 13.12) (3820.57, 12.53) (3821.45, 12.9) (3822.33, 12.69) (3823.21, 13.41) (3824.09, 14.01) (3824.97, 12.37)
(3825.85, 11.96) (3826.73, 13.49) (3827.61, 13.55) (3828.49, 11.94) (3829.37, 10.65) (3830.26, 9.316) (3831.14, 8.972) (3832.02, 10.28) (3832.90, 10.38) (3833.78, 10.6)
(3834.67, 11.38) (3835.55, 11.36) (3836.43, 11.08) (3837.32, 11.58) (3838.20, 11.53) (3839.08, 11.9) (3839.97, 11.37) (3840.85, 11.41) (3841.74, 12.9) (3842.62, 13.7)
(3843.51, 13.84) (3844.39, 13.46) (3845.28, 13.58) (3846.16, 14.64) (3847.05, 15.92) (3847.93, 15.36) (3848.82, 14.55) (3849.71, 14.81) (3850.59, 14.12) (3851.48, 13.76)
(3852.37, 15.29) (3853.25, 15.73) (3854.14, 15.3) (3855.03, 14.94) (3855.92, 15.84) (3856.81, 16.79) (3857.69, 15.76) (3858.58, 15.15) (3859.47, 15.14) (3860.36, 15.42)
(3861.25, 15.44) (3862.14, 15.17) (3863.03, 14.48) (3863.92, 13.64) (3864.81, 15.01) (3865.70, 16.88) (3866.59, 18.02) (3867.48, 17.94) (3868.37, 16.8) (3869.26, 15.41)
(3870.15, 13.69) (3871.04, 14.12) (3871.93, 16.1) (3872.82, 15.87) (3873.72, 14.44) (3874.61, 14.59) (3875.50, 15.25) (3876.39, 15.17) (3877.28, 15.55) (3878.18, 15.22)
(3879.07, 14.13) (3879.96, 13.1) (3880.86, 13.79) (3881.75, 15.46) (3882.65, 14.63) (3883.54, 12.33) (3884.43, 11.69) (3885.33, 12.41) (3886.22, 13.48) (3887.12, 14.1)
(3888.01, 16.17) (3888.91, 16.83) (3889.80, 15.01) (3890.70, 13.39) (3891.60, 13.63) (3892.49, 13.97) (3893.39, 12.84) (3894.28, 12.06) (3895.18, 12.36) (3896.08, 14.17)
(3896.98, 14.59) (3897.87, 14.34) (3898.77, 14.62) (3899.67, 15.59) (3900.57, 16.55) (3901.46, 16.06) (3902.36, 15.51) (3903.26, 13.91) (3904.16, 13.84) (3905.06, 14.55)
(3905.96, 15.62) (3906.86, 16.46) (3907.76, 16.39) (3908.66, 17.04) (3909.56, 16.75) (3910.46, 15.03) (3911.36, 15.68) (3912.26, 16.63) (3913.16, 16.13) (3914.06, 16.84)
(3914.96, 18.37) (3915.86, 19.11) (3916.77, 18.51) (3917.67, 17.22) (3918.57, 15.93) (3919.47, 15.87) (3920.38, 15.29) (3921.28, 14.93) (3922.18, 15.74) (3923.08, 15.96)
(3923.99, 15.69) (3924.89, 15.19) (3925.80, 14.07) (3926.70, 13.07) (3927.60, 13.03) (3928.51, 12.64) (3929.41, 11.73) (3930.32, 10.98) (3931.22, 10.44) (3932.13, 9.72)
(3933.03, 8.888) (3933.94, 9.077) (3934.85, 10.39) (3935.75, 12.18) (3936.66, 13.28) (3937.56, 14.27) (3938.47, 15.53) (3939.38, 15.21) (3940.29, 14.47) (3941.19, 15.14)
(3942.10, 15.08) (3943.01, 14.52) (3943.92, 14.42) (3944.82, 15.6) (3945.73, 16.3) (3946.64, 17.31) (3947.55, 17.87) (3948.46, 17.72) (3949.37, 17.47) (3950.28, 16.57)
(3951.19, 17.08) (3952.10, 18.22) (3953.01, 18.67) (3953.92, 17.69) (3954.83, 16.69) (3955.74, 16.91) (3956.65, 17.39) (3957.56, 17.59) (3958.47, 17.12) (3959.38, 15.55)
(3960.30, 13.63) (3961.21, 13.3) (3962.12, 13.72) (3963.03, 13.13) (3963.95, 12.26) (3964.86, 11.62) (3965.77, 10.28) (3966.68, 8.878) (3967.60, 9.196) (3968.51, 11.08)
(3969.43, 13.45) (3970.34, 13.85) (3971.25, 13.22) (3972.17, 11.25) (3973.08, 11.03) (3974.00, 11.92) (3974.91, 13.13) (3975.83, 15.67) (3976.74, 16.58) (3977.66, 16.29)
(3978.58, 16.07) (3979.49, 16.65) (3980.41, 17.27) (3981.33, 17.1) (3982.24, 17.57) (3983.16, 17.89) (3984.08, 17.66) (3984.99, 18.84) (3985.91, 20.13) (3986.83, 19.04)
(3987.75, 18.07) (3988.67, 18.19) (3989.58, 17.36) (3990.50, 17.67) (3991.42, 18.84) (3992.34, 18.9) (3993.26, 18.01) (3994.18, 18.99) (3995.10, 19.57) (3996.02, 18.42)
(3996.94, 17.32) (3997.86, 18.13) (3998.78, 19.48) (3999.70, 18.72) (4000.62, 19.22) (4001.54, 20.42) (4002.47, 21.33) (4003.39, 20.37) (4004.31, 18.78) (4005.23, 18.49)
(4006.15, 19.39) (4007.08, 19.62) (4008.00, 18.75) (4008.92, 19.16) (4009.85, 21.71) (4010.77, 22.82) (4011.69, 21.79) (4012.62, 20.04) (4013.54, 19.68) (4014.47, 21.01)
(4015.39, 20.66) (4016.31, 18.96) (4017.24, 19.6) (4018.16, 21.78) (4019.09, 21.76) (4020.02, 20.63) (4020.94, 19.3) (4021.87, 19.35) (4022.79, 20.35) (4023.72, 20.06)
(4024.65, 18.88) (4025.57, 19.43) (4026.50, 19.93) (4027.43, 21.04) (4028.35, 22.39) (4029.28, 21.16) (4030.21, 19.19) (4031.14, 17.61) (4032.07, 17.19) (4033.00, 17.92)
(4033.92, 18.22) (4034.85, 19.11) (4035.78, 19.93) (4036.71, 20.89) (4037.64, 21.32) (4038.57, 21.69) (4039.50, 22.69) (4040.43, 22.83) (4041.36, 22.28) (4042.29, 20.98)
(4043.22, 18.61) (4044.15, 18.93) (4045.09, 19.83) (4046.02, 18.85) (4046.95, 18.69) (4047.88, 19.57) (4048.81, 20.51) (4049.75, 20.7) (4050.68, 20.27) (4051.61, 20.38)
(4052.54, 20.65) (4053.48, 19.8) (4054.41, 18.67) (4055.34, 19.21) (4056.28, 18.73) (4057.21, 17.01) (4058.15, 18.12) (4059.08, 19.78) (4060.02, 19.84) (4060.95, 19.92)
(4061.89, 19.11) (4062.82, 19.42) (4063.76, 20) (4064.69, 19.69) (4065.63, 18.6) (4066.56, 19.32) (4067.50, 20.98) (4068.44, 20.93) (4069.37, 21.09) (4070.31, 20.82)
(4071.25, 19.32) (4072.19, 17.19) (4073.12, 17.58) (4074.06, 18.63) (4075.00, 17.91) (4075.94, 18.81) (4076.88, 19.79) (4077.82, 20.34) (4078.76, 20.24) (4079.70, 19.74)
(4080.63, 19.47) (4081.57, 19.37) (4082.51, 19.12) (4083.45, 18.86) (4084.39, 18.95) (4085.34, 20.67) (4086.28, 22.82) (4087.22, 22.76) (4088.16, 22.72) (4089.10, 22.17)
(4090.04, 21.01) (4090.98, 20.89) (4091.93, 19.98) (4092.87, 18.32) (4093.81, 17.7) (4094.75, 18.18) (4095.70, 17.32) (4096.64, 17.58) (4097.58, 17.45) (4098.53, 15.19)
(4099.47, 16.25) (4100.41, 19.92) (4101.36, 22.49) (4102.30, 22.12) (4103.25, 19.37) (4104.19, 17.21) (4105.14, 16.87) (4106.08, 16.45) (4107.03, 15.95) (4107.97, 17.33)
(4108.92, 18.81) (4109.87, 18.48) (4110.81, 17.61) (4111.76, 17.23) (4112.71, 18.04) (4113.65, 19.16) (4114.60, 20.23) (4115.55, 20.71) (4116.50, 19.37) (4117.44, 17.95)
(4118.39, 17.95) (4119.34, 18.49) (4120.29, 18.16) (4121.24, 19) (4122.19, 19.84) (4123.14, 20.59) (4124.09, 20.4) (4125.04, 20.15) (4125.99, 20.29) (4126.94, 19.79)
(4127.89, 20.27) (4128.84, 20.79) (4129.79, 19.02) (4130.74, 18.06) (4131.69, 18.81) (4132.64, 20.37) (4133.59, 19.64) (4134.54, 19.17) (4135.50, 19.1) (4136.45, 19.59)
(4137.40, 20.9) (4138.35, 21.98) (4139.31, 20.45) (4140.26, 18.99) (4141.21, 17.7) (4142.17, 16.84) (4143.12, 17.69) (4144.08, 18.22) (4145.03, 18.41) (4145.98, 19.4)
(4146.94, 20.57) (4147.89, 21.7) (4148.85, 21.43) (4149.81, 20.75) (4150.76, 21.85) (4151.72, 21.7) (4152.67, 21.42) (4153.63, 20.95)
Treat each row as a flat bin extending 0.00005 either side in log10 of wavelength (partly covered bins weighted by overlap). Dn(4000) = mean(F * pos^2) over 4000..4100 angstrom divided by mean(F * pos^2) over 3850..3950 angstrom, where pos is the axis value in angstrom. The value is 1.43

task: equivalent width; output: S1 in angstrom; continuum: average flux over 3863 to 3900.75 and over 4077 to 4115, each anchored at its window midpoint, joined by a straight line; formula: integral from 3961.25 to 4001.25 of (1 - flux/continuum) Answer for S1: 2.1 angstrom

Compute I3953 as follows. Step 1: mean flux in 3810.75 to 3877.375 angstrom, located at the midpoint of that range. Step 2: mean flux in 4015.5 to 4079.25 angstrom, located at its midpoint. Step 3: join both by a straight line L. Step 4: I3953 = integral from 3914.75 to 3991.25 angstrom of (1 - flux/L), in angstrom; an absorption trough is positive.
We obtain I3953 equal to 9.3 angstrom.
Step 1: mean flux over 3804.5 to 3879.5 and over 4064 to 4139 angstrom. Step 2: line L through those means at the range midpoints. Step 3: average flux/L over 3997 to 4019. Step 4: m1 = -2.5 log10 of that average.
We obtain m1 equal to -0.15 mag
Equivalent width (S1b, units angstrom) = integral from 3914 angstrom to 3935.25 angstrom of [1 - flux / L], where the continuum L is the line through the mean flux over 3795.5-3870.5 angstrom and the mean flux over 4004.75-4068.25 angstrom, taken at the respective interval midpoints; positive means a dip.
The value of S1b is 3.2 angstrom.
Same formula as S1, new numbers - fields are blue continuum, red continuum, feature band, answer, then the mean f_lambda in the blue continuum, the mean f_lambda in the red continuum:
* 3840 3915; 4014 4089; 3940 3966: 2.06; 14.9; 19.9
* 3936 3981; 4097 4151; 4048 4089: -4.77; 14.8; 19.1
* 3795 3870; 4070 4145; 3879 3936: 3.39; 13.9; 19.2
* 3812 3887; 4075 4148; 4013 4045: -4.72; 13.9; 19.2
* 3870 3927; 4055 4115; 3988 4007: -1.82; 15.1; 19.2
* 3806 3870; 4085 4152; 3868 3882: -0.22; 14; 19.3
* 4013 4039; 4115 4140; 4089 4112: 1.52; 20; 19.6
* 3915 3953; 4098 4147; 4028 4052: -4.10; 14.8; 19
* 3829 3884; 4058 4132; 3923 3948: 3.44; 14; 19.3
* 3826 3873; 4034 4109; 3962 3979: 4.22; 13.9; 19.5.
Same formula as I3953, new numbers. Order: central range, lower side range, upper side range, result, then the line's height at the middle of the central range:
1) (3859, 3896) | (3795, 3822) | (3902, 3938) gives -0.6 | 14.4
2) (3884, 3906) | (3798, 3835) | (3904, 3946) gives 0.1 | 14.3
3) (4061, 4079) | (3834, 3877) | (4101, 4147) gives -1.3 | 18.2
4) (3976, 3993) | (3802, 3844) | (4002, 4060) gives 0.7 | 18.5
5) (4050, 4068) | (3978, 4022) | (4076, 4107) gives -0.2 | 19.3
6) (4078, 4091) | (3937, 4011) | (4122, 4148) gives -1.4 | 18.6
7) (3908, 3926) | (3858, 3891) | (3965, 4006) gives -0.9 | 15.5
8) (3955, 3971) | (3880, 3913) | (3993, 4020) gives 3.8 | 17.8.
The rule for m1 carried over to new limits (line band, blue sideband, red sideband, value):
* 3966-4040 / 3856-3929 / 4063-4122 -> -0.06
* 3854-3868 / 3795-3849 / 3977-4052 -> -0.08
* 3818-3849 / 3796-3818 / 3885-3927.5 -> 0.17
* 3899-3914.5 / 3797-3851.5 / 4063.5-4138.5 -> -0.05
